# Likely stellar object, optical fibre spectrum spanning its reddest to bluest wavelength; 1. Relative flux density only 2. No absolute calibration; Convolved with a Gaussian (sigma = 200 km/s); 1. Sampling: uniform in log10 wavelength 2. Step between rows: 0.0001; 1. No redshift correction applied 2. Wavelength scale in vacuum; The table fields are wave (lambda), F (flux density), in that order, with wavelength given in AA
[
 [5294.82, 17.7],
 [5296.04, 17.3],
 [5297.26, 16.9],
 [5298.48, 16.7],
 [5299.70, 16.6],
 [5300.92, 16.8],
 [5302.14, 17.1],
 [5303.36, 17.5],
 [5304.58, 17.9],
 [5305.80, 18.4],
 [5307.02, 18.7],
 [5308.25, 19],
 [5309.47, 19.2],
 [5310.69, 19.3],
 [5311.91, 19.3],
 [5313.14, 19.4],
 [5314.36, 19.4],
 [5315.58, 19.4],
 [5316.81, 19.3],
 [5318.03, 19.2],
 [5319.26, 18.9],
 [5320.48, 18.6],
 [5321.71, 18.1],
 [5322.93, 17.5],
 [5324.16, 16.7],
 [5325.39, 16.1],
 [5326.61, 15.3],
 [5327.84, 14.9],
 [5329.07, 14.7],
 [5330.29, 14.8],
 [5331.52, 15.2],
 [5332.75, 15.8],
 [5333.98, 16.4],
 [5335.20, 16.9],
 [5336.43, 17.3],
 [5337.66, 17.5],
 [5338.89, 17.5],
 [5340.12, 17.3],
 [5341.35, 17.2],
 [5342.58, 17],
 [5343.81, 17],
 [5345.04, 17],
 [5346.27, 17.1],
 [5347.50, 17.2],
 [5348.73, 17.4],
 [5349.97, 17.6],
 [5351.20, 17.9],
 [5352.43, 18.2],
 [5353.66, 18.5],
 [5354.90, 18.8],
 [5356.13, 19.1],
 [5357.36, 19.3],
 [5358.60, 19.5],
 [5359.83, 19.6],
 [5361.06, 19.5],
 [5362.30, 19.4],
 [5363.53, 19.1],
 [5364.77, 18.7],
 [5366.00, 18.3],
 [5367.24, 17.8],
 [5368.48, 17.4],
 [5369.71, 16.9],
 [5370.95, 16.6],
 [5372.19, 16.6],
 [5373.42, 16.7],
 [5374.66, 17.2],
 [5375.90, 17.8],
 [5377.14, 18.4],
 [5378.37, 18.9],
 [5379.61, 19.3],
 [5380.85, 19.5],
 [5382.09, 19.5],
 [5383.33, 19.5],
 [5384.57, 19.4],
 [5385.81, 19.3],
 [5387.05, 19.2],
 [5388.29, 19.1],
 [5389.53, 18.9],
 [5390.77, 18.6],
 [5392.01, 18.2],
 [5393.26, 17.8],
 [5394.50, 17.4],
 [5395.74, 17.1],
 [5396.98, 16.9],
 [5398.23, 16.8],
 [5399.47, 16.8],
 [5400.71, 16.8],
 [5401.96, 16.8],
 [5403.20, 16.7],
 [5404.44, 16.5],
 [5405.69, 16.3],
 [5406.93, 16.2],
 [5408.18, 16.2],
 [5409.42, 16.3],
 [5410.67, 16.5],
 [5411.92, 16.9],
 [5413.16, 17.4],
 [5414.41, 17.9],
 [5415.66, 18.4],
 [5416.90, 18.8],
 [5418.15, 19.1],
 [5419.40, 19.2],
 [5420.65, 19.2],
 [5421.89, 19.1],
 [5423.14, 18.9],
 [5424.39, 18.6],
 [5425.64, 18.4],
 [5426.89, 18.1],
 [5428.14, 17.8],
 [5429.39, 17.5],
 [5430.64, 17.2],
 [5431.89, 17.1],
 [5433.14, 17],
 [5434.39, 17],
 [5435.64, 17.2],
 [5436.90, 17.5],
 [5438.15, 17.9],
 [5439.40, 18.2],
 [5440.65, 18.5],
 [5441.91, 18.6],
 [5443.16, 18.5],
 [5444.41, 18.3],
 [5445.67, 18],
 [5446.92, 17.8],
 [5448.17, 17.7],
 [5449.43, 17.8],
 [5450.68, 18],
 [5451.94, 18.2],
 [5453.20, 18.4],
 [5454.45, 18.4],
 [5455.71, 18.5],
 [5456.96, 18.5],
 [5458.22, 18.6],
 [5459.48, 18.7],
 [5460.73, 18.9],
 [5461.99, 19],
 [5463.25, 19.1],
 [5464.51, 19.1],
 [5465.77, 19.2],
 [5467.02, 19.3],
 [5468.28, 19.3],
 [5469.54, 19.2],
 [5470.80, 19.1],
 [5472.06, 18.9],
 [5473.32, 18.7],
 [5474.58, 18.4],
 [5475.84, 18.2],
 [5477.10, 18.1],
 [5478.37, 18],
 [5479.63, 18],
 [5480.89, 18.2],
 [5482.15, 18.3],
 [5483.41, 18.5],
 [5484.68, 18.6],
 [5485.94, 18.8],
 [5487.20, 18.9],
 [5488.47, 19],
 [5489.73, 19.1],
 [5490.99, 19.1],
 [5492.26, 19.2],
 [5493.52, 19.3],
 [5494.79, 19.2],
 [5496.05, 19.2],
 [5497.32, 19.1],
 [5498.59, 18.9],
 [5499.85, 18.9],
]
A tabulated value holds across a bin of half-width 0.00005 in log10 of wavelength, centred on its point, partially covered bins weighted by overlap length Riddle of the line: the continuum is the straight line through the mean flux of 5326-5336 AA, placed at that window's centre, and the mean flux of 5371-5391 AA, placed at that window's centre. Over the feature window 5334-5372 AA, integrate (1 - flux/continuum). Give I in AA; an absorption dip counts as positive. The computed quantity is -2.4 AA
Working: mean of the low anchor 15.5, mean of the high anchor 18.6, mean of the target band 17.9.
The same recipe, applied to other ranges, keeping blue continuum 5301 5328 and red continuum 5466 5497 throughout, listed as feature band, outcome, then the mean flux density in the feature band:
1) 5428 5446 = 0.8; 17.7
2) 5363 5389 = 0.1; 18.3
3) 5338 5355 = 0.7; 17.5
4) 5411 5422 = 0.1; 18.4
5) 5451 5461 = 0.1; 18.5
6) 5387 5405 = 0.9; 17.5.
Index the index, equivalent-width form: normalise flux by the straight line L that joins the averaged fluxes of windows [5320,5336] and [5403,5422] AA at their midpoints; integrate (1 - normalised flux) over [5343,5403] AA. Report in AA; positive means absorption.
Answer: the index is -4.3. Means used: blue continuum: 16.2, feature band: 18.1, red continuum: 17.5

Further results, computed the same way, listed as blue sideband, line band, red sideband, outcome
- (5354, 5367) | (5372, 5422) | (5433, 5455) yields 1.90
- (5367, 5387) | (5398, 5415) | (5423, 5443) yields 1.22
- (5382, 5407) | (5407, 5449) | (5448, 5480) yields 0.71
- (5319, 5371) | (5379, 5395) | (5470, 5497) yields -0.95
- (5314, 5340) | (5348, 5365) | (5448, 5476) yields -1.27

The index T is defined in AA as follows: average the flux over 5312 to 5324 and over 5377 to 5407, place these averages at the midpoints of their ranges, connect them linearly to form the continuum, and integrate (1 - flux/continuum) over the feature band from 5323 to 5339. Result 2.2 AA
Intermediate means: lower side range 18.8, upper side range 18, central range 16.1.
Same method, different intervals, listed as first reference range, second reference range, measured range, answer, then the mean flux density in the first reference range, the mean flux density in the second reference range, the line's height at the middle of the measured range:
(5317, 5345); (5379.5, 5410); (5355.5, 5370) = -1.2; 16.9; 17.8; 17.3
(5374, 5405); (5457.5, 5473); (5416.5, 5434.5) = 0.3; 18.1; 19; 18.5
